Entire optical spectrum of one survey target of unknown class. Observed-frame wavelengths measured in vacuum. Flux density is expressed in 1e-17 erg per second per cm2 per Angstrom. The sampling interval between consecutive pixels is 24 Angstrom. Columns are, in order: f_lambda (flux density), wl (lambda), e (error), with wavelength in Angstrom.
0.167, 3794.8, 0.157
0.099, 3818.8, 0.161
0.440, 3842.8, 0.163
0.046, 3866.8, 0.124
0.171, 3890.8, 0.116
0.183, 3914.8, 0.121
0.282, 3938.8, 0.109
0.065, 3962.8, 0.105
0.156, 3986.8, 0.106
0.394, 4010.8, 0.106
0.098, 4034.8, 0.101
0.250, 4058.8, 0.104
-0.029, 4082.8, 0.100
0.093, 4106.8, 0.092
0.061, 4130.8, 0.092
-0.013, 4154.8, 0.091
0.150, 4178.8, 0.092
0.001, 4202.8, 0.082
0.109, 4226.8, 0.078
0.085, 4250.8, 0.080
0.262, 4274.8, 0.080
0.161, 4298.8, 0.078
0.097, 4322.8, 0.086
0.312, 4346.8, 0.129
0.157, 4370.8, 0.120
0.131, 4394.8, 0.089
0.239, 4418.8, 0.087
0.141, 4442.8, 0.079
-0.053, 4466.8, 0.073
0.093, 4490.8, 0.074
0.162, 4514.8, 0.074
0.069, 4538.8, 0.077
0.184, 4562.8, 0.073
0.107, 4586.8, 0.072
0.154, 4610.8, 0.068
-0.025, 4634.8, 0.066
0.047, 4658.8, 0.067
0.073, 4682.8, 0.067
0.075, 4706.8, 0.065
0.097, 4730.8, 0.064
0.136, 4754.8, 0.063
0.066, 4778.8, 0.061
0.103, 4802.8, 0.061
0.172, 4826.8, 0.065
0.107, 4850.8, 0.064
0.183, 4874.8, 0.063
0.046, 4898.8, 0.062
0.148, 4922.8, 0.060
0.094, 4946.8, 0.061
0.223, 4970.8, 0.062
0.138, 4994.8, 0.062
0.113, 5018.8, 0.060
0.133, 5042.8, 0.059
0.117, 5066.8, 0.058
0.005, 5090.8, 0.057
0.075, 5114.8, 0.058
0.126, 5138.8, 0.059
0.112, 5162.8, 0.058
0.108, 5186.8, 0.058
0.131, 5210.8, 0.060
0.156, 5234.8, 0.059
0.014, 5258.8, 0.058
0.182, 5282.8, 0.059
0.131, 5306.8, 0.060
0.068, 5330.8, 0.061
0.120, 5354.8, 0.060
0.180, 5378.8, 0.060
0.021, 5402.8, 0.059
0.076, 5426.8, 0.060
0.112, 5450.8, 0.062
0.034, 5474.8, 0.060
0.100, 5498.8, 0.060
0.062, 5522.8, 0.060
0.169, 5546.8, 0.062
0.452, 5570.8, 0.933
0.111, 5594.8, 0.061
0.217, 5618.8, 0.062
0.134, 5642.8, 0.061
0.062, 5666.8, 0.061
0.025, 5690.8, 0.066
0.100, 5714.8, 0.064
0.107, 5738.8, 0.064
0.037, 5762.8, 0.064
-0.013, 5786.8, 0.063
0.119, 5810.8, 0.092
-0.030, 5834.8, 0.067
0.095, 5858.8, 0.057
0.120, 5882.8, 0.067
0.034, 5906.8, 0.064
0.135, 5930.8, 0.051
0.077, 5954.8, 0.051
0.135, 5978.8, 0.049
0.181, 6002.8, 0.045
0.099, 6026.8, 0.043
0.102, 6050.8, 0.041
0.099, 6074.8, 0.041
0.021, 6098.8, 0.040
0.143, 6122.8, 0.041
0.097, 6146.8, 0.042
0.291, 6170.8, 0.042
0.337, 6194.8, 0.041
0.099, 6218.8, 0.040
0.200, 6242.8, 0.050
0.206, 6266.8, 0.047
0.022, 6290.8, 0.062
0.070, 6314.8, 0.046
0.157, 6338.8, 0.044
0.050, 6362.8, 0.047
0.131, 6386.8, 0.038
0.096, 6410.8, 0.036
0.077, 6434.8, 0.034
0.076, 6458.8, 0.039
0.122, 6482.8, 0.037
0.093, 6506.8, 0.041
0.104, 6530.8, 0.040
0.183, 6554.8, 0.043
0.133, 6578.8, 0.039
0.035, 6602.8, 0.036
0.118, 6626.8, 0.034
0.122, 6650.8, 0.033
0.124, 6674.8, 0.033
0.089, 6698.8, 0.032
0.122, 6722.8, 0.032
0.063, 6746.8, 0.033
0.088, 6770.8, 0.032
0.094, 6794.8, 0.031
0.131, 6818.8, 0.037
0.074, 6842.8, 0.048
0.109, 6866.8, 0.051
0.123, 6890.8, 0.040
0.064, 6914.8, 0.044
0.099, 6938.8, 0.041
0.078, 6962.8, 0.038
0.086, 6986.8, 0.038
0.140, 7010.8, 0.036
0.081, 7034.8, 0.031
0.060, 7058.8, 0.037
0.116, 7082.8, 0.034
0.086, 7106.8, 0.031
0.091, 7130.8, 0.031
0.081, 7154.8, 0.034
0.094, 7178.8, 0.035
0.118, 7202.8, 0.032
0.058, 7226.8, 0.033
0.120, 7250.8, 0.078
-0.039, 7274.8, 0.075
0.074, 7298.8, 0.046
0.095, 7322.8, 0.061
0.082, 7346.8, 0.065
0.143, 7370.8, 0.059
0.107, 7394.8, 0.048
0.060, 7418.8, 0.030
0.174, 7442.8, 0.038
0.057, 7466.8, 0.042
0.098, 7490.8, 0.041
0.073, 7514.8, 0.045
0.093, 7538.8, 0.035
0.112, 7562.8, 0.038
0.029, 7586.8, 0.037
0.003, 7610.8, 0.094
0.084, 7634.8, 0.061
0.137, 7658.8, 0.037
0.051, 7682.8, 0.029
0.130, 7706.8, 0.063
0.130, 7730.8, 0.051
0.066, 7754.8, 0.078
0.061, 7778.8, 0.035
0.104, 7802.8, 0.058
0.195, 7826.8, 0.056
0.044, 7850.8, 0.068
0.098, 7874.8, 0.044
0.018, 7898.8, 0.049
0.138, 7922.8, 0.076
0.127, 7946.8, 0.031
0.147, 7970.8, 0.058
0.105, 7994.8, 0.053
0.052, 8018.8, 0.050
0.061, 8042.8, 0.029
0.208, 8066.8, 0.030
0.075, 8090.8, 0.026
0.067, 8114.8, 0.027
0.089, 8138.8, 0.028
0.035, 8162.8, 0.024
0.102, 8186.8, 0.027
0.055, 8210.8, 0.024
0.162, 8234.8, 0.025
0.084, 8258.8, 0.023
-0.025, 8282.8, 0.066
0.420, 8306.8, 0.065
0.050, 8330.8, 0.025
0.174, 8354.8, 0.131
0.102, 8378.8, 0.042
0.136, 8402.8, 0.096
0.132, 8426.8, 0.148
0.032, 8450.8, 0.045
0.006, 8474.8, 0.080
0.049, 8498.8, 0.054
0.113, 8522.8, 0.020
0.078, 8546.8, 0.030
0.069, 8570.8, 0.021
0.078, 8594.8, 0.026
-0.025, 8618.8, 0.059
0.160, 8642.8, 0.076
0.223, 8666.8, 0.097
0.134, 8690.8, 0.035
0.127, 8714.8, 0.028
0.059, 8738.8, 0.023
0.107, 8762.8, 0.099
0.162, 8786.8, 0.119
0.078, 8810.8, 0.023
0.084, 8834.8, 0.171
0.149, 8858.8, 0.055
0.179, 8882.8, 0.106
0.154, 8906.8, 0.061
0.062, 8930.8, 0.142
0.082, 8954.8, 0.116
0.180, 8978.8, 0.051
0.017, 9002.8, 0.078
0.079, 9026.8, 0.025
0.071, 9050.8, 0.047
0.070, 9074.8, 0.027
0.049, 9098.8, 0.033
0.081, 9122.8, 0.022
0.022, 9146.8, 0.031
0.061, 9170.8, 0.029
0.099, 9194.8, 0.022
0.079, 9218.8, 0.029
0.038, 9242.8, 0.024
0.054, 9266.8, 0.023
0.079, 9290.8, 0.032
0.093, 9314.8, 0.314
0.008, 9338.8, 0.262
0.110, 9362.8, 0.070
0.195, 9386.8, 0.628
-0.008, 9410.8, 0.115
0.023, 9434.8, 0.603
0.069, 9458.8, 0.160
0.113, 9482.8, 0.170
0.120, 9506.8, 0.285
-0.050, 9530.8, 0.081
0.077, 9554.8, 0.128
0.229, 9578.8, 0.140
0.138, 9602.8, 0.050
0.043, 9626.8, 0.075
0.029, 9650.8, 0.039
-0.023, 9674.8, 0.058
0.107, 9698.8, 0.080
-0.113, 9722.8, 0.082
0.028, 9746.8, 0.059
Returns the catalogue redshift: 0.66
